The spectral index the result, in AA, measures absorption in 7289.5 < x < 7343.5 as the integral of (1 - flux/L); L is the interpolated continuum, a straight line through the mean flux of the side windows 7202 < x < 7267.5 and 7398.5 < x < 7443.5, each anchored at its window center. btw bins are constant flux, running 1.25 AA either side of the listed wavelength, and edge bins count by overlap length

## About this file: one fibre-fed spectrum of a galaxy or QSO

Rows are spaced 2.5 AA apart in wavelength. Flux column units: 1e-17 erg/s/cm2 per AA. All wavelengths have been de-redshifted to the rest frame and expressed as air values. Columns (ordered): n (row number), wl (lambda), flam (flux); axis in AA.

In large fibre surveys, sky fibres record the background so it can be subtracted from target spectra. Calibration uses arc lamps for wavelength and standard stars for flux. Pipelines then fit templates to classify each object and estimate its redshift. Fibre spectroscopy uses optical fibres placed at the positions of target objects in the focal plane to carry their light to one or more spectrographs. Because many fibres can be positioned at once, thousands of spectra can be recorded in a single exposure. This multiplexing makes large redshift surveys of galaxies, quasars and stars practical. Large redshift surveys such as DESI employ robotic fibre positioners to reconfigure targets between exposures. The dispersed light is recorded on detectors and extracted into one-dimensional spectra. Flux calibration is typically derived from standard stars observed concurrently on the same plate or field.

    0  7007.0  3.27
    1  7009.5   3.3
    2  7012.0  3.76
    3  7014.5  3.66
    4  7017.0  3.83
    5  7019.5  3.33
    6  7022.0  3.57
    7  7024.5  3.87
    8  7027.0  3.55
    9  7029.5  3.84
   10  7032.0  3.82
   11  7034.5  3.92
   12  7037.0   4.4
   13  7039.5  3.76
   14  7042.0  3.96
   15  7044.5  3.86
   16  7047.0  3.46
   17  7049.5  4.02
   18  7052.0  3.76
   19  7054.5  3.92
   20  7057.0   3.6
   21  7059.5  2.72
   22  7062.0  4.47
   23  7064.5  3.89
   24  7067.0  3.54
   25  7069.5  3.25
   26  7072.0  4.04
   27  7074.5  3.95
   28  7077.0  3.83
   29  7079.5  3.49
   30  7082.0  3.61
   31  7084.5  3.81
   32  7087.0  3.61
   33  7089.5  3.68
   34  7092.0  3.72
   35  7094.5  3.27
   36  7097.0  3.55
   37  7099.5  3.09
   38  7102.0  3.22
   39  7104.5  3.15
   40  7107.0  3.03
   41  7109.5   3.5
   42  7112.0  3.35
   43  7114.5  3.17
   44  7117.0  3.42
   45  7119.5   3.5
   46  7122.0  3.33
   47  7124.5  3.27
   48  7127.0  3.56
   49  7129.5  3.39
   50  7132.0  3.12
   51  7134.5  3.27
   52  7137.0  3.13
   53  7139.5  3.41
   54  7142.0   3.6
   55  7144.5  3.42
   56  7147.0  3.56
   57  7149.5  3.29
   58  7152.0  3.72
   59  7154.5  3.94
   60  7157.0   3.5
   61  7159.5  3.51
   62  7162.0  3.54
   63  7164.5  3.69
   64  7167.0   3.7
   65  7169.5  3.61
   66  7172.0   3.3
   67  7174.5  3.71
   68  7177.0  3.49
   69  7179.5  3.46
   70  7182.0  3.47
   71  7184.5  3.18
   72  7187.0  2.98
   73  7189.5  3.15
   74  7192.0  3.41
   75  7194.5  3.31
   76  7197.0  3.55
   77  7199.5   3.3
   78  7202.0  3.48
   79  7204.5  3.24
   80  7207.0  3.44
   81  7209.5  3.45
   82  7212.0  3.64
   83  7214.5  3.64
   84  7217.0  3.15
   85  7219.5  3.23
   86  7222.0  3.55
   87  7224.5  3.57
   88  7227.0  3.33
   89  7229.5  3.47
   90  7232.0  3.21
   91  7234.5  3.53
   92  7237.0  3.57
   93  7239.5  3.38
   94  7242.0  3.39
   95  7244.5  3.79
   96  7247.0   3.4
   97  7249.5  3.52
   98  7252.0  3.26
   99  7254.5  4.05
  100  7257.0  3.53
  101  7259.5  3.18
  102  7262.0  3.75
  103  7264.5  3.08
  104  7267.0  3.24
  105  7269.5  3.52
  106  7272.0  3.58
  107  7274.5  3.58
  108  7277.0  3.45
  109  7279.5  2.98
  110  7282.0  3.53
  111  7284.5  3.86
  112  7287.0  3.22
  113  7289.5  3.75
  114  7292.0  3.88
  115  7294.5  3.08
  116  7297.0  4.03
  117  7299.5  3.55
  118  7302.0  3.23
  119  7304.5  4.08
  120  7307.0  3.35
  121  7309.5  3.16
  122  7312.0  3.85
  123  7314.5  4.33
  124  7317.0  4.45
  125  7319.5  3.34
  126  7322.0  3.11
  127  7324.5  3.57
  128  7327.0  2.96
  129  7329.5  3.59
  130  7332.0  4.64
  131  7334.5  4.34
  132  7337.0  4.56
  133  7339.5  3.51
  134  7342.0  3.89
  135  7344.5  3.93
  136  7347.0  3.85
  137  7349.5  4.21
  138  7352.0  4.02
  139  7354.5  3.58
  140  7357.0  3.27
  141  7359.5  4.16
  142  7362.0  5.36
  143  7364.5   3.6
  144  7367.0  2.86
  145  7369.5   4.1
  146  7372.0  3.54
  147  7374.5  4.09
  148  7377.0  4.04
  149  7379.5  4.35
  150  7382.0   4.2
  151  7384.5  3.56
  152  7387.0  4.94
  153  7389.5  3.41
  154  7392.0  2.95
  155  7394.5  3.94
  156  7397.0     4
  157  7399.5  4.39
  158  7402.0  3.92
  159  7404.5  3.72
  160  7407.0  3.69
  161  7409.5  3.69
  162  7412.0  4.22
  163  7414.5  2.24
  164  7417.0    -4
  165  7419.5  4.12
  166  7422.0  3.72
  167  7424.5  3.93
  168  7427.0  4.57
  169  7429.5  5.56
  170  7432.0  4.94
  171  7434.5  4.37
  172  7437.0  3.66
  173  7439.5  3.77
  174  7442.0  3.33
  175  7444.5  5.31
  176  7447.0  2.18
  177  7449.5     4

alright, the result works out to -3.8 AA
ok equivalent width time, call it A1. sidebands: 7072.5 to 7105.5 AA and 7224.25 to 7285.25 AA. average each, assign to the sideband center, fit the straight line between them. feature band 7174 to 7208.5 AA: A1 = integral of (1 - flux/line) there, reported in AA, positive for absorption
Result 1.34 AA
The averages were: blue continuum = 3.55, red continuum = 3.47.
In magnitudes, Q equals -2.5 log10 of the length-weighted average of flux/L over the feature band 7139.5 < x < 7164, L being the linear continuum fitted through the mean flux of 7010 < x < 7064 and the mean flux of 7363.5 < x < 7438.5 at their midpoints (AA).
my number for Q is 0.052 mag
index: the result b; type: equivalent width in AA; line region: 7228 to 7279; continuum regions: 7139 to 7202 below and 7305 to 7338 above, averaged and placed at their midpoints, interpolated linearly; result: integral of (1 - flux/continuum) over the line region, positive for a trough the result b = 2.5 AA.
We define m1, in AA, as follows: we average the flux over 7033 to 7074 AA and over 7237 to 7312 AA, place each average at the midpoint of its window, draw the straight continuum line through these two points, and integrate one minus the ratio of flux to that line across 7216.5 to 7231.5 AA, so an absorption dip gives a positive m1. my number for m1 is 0.8 AA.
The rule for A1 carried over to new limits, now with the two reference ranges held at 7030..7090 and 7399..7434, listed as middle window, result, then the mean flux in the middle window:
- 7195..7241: 2.7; 3.43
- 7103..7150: 4.7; 3.34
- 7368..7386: -2.4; 3.98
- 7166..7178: 0.4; 3.56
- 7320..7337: -1.0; 3.75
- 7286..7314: -0.1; 3.59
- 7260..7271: 0.7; 3.39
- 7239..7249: 0.3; 3.5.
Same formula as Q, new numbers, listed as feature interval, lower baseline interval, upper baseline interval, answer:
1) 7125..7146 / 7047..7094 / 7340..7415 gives 0.12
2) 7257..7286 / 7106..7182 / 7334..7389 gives 0.10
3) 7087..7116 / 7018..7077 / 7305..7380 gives 0.13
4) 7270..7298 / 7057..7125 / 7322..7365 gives 0.09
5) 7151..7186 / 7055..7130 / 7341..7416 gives 0.01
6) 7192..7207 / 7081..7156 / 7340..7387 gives 0.07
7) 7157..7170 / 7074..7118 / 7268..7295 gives -0.04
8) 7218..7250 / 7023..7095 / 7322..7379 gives 0.11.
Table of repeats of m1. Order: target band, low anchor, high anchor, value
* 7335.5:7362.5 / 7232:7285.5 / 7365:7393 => -1.9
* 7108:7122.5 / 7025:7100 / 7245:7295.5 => 1.1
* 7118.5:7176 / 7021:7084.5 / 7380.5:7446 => 4.1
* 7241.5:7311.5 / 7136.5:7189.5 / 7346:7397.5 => 3.9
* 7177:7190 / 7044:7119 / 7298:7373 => 1.4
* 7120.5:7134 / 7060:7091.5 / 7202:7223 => 1.1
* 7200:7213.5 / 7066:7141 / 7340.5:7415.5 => 0.6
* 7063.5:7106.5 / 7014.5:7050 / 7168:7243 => 1.3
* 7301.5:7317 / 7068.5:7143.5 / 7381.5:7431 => -1.1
